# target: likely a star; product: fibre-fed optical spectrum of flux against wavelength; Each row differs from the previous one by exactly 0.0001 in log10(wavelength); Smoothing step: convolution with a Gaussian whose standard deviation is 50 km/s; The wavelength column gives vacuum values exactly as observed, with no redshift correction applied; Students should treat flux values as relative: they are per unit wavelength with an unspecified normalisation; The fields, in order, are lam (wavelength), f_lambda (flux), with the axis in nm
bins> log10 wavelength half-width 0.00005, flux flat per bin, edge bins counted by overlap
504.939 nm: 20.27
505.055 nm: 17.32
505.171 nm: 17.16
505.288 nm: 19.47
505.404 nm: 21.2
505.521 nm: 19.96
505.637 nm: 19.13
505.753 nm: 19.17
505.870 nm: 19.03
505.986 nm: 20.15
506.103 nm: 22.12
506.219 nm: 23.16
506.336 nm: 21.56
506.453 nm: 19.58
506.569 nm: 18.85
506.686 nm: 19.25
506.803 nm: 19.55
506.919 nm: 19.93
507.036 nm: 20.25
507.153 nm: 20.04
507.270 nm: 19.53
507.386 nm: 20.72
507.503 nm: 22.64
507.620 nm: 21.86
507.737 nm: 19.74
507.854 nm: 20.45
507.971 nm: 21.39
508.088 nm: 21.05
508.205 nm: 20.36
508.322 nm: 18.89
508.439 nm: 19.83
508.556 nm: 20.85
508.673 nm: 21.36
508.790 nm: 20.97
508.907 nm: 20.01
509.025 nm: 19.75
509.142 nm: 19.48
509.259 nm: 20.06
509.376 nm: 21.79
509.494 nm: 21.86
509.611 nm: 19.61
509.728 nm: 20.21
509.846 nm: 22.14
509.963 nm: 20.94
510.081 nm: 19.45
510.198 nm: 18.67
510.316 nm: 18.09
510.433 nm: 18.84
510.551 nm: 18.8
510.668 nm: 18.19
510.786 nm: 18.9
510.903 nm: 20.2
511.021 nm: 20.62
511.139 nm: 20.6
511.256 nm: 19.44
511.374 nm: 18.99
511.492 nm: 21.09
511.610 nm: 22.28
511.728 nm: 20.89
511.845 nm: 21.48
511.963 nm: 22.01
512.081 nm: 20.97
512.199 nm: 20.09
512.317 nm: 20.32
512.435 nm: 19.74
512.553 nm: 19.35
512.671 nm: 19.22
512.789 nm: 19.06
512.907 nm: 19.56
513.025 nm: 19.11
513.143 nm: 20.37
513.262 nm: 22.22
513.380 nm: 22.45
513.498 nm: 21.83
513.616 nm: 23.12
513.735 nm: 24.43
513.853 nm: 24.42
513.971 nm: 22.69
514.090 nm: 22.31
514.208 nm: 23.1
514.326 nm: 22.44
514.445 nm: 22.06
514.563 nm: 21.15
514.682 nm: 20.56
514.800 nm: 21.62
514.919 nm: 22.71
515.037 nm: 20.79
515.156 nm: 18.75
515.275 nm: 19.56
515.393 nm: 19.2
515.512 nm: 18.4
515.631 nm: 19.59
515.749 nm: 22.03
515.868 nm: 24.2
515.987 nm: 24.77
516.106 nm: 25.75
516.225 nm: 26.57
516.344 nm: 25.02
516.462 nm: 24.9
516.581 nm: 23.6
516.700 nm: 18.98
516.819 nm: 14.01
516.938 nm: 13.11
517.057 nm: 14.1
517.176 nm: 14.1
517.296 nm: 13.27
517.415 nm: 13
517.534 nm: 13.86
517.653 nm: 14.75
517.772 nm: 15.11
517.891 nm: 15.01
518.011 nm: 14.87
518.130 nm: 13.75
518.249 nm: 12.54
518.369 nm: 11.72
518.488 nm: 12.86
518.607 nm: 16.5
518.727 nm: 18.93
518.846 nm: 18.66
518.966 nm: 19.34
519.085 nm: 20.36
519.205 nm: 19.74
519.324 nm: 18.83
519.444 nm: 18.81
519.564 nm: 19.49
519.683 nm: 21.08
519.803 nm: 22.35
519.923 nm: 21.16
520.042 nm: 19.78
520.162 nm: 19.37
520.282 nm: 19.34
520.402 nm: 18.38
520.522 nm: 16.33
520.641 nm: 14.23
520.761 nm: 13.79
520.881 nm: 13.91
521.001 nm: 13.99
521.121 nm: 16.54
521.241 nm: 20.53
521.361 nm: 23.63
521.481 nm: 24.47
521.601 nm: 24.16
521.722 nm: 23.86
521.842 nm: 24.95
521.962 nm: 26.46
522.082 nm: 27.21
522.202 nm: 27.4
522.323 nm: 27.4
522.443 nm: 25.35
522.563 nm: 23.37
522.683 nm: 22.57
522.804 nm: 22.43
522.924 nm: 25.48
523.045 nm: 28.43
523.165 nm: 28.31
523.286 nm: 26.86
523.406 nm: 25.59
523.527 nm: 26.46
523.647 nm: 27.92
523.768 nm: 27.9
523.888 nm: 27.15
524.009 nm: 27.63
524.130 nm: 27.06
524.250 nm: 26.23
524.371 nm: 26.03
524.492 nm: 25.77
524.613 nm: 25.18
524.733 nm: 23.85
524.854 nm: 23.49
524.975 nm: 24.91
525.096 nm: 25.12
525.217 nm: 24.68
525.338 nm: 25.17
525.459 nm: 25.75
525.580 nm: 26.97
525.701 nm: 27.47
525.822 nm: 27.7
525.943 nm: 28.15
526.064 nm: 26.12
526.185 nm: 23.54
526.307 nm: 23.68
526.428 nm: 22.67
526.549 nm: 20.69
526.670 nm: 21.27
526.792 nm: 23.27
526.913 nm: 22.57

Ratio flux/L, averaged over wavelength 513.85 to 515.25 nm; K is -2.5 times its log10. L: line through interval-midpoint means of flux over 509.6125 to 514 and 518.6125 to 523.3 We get -0.05 mag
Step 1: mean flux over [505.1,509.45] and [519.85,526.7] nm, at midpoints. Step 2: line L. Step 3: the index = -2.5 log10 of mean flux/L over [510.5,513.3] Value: 0.06 mag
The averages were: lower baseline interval 20.3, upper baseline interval 23.8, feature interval 20.1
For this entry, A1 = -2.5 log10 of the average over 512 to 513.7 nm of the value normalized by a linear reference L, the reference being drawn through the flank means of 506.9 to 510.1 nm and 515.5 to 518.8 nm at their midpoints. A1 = -0.08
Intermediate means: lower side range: 20.6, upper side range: 17.7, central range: 20.6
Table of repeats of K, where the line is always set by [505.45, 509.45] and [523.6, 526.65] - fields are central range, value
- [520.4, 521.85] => 0.27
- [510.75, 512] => 0.05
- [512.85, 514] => 0.01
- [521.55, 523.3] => -0.03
